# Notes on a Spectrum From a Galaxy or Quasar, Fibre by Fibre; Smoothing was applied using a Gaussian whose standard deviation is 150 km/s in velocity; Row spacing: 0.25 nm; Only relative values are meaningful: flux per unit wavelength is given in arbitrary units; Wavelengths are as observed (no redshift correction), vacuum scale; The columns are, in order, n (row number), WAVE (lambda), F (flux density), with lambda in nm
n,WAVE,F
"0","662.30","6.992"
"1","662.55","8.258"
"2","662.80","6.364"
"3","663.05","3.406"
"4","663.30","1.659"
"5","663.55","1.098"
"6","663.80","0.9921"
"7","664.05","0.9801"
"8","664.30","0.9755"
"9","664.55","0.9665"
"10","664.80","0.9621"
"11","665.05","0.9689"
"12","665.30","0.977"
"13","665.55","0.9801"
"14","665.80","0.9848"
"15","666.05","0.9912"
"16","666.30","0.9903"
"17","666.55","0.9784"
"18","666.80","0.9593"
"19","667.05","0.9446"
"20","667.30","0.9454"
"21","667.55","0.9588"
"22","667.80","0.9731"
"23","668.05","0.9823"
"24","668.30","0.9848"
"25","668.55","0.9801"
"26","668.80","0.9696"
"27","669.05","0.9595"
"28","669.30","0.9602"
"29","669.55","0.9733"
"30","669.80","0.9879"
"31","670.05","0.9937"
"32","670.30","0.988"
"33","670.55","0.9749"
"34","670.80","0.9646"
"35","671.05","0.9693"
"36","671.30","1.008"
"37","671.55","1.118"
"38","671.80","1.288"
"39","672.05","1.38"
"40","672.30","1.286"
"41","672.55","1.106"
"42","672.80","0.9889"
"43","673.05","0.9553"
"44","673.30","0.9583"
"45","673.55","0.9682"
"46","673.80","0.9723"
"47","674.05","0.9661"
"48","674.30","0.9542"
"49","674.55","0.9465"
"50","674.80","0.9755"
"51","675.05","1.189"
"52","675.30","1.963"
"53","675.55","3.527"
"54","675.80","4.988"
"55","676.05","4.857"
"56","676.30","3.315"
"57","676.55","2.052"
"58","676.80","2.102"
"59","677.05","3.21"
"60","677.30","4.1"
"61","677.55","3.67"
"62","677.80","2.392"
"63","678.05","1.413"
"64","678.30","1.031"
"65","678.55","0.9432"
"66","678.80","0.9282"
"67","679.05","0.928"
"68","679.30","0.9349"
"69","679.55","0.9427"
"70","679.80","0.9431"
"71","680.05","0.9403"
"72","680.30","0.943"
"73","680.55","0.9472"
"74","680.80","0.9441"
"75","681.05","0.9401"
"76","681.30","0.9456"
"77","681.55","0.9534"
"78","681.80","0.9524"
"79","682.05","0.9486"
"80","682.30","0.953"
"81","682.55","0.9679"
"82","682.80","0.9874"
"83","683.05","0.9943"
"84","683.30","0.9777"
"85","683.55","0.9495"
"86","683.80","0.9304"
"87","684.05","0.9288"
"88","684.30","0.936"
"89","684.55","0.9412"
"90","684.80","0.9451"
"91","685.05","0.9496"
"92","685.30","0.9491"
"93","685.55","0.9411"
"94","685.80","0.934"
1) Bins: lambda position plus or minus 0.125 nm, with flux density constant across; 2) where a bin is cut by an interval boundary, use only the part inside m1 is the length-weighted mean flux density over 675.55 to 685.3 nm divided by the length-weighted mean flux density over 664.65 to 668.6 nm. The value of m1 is 1.6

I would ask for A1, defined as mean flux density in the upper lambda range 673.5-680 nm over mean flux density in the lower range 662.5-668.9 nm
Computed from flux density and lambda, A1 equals 1.3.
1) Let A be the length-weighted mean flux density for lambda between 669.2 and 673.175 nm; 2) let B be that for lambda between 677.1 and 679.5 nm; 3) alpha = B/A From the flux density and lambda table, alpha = 1.73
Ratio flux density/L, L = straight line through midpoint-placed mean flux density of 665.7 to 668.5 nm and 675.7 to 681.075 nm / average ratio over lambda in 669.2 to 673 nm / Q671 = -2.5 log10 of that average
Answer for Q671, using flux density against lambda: 0.24 mag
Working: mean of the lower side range 0.972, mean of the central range 1.06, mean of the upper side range 1.98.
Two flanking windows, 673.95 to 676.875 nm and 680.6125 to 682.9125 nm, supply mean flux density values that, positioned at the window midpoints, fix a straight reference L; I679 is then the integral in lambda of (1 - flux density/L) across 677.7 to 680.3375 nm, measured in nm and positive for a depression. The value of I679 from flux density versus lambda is 0.76 nm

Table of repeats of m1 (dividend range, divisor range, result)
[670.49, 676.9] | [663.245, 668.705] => 1.65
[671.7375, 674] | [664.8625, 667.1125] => 1.12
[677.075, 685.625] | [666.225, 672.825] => 1.18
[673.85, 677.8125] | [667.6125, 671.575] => 2.59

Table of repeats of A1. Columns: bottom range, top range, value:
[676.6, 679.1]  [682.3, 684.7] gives 0.45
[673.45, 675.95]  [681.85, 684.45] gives 0.54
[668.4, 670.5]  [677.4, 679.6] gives 1.55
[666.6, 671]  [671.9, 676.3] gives 1.80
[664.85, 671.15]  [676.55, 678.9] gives 2.26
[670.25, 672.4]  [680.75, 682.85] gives 0.86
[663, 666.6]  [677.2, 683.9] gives 1.07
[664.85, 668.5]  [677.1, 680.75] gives 1.57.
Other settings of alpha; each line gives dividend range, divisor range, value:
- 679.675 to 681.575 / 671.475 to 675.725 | 0.72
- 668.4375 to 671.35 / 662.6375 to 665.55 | 0.54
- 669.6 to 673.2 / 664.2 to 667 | 1.10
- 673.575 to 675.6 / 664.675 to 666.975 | 1.37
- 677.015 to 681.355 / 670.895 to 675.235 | 1.38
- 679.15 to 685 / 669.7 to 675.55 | 0.84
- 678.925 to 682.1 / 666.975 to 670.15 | 0.97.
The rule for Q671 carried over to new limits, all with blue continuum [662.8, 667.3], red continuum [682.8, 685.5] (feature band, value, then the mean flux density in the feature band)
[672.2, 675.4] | 0.05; 1.09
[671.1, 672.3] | -0.01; 1.19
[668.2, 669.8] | 0.26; 0.972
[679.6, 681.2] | 0.09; 0.943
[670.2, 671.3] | 0.22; 0.978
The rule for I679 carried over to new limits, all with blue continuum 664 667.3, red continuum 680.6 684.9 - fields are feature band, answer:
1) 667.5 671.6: -0.06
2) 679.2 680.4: 0.02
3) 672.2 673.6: -0.12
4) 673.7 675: -0.02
